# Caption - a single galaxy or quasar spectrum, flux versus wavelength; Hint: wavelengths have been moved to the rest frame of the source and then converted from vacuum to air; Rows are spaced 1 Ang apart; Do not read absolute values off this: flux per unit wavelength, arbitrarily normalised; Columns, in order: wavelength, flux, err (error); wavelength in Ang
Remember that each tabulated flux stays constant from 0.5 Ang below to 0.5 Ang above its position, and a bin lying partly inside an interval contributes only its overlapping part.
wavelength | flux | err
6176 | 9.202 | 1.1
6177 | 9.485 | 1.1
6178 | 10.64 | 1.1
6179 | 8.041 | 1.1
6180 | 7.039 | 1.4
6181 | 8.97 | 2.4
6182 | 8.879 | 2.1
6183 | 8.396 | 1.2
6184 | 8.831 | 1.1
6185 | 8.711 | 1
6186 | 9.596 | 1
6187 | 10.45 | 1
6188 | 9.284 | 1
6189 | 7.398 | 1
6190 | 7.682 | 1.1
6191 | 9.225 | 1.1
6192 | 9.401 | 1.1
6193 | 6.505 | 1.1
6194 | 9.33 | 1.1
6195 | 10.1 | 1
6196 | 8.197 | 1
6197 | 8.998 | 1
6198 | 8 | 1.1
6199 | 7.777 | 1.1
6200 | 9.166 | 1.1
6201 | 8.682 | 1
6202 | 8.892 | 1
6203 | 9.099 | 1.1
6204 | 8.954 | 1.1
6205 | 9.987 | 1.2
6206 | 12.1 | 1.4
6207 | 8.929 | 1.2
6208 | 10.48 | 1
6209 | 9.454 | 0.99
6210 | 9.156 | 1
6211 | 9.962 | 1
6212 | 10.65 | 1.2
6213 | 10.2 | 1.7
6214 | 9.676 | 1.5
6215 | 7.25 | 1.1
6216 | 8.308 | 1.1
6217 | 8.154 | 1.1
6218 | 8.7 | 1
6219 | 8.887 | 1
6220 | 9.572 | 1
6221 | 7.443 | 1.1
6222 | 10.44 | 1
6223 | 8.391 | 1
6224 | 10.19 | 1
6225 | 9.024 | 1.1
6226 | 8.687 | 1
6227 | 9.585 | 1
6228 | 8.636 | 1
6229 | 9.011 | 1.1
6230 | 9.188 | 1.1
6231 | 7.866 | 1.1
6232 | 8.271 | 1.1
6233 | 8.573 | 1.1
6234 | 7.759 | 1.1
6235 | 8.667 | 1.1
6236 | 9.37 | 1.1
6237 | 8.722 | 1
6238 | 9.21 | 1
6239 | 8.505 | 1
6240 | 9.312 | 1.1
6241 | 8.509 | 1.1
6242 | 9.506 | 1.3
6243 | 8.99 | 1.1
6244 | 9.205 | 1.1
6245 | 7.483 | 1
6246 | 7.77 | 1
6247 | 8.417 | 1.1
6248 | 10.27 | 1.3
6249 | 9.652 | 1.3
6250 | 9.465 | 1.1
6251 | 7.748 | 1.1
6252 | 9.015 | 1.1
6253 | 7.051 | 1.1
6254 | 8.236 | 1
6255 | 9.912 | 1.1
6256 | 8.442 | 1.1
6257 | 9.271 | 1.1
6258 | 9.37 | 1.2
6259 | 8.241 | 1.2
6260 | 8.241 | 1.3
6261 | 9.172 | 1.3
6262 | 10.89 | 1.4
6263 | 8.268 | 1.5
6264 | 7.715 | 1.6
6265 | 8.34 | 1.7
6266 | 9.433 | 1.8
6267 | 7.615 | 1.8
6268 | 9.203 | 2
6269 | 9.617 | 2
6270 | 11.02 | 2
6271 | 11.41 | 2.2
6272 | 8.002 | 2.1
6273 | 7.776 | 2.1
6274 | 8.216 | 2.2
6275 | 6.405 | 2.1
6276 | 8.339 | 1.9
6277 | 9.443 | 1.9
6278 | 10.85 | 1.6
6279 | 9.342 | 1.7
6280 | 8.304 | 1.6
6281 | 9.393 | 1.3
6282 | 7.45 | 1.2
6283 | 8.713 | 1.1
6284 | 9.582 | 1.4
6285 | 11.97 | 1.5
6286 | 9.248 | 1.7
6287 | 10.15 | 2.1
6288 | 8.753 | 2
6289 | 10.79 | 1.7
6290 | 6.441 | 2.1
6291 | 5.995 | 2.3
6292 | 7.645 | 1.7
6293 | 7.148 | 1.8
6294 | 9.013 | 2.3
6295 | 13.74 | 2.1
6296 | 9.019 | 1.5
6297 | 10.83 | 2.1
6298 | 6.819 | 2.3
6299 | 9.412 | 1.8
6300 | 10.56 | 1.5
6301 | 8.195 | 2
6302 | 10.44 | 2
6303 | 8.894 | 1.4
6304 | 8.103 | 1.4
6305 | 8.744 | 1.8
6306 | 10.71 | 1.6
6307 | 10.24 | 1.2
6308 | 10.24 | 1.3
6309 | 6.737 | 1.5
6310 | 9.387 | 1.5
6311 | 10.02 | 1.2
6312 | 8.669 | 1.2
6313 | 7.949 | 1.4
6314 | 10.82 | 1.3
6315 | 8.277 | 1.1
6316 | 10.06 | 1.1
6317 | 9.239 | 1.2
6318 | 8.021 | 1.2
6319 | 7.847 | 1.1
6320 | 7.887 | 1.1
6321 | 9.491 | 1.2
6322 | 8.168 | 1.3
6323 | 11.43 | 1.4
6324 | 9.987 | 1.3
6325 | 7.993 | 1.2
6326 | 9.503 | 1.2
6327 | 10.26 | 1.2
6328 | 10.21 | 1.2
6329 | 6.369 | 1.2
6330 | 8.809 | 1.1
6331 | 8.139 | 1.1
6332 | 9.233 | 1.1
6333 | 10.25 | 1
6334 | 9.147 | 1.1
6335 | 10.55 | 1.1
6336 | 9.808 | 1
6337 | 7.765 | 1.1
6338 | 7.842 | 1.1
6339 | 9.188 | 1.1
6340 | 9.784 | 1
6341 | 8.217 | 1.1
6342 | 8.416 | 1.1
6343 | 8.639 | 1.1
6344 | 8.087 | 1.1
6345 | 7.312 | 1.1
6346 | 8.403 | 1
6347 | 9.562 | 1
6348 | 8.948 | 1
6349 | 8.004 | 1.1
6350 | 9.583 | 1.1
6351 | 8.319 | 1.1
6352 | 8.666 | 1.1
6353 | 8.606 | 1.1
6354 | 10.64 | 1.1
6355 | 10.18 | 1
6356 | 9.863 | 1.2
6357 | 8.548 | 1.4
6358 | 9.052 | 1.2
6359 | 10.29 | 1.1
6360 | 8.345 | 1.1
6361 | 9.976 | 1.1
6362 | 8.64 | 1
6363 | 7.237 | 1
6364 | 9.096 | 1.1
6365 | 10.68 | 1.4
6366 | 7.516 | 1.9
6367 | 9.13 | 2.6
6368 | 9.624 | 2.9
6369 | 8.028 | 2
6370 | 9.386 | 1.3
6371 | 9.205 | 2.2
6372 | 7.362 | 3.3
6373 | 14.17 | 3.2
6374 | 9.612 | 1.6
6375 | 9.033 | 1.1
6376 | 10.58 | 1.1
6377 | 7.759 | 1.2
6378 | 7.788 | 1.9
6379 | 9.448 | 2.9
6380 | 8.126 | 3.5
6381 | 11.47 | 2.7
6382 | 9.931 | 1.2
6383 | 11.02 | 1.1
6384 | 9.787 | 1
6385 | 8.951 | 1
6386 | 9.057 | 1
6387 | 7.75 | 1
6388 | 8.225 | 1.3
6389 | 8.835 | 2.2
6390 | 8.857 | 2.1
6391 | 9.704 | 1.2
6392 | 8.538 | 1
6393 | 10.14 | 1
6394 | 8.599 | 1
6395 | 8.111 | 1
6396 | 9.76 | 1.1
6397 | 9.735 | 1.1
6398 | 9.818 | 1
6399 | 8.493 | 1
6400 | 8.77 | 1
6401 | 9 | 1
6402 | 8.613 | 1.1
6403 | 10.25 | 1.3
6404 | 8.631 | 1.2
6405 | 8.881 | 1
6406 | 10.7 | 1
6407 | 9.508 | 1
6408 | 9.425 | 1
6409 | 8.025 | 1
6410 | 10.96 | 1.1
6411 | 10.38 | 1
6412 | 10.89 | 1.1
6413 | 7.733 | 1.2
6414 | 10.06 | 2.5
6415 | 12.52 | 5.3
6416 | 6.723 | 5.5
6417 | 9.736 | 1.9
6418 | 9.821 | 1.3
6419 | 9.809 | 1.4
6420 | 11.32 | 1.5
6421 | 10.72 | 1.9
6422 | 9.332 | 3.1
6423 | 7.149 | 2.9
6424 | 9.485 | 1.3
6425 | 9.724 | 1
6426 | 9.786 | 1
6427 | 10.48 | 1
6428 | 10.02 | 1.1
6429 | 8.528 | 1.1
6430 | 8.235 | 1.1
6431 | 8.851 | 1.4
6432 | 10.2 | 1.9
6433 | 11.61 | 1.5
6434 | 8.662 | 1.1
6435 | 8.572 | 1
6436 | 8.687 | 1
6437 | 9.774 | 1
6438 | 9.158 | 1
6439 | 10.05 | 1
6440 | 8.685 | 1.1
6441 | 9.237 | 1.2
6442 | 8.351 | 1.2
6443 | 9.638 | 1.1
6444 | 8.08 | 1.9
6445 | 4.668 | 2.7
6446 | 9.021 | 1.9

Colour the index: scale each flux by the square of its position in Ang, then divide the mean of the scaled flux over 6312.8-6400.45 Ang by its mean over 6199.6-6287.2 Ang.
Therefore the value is 1.05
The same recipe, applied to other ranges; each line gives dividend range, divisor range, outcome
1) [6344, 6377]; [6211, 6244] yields 1.07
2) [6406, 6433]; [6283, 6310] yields 1.09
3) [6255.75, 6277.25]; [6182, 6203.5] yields 1.03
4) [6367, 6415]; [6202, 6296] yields 1.09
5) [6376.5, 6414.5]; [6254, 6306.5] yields 1.06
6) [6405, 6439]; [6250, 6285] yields 1.13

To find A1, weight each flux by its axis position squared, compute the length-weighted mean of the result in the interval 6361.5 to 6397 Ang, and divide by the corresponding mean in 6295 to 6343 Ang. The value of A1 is 1.02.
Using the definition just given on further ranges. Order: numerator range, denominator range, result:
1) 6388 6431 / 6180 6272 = 1.11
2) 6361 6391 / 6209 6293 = 1.08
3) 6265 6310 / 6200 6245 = 1.02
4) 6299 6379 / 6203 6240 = 1.04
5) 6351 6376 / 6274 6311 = 1.05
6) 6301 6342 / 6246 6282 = 1.04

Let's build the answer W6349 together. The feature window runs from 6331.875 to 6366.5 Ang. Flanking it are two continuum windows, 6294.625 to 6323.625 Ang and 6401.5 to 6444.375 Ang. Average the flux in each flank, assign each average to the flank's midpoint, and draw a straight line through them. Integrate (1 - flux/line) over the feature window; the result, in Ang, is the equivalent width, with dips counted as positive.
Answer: 1.4 Ang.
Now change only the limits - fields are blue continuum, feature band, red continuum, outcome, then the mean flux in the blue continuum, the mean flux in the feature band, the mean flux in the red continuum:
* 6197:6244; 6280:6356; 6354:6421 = 1.5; 9.04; 9.05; 9.37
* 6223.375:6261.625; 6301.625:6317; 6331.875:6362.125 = -0.6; 8.81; 9.28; 9.03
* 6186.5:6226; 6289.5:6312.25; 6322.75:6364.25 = 0.1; 9.07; 9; 9.01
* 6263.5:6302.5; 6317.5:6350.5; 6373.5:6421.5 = 1.2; 9.03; 8.87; 9.41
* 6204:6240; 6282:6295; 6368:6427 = 0.4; 9.11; 8.93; 9.41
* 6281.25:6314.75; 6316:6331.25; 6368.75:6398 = 0.4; 9.16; 8.94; 9.29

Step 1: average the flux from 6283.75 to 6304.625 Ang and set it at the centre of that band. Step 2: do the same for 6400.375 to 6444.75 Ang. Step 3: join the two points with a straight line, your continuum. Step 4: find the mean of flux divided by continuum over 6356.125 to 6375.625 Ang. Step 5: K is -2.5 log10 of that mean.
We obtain 0.01 mag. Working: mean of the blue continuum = 9.17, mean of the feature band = 9.23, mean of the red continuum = 9.43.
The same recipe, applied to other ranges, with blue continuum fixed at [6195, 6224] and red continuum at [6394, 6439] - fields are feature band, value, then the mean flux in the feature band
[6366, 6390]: 0.02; 9.27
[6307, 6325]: 0.03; 9.07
